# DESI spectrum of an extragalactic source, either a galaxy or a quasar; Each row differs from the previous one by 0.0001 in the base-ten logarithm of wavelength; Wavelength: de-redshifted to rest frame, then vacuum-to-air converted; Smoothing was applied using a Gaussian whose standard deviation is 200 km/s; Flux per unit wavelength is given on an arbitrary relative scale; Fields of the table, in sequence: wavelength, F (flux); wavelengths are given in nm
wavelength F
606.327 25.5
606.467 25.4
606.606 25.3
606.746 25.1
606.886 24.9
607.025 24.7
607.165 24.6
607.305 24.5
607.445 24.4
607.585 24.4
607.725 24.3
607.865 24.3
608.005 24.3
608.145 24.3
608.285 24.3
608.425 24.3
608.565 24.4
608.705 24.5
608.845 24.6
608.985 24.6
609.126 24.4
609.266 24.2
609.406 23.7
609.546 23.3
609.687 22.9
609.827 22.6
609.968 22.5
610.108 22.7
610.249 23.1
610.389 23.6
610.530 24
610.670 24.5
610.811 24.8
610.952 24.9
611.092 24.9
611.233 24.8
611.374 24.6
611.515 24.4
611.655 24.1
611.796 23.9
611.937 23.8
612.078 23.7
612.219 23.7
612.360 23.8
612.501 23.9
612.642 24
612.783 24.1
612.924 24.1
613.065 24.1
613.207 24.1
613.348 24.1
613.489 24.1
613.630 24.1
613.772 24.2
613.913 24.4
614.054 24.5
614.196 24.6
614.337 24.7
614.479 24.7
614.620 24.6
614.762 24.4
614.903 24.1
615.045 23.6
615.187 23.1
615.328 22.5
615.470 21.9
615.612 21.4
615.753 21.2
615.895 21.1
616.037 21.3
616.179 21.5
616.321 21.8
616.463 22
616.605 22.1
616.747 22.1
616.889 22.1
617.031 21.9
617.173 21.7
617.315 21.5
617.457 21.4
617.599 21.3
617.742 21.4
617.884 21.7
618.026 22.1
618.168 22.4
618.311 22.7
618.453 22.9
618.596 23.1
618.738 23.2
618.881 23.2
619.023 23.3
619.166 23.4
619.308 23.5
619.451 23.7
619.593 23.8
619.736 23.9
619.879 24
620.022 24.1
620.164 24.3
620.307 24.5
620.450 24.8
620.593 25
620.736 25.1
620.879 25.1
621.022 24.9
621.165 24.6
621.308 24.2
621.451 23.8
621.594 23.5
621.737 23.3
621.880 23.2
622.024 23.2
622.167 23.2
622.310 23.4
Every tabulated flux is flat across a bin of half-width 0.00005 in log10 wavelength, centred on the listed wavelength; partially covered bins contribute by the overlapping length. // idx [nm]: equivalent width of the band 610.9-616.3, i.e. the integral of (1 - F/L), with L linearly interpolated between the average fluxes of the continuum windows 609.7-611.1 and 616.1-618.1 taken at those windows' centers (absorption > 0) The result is -0.217 nm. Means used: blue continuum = 23.7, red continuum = 21.8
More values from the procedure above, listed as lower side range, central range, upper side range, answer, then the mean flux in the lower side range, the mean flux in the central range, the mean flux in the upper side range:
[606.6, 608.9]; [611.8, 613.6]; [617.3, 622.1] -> 0.01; 24.5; 24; 23.4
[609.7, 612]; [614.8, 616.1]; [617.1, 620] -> 0.05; 23.9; 22.3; 22.7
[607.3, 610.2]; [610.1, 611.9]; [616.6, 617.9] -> -0.07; 24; 24.2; 21.7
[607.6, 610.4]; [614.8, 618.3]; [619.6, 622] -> 0.30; 23.9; 22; 24.2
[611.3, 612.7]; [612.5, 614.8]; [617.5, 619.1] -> -0.07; 24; 24.3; 22.5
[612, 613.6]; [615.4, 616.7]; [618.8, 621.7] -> 0.13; 24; 21.6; 24.1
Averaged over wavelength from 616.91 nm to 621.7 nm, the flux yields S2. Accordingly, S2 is 23.3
